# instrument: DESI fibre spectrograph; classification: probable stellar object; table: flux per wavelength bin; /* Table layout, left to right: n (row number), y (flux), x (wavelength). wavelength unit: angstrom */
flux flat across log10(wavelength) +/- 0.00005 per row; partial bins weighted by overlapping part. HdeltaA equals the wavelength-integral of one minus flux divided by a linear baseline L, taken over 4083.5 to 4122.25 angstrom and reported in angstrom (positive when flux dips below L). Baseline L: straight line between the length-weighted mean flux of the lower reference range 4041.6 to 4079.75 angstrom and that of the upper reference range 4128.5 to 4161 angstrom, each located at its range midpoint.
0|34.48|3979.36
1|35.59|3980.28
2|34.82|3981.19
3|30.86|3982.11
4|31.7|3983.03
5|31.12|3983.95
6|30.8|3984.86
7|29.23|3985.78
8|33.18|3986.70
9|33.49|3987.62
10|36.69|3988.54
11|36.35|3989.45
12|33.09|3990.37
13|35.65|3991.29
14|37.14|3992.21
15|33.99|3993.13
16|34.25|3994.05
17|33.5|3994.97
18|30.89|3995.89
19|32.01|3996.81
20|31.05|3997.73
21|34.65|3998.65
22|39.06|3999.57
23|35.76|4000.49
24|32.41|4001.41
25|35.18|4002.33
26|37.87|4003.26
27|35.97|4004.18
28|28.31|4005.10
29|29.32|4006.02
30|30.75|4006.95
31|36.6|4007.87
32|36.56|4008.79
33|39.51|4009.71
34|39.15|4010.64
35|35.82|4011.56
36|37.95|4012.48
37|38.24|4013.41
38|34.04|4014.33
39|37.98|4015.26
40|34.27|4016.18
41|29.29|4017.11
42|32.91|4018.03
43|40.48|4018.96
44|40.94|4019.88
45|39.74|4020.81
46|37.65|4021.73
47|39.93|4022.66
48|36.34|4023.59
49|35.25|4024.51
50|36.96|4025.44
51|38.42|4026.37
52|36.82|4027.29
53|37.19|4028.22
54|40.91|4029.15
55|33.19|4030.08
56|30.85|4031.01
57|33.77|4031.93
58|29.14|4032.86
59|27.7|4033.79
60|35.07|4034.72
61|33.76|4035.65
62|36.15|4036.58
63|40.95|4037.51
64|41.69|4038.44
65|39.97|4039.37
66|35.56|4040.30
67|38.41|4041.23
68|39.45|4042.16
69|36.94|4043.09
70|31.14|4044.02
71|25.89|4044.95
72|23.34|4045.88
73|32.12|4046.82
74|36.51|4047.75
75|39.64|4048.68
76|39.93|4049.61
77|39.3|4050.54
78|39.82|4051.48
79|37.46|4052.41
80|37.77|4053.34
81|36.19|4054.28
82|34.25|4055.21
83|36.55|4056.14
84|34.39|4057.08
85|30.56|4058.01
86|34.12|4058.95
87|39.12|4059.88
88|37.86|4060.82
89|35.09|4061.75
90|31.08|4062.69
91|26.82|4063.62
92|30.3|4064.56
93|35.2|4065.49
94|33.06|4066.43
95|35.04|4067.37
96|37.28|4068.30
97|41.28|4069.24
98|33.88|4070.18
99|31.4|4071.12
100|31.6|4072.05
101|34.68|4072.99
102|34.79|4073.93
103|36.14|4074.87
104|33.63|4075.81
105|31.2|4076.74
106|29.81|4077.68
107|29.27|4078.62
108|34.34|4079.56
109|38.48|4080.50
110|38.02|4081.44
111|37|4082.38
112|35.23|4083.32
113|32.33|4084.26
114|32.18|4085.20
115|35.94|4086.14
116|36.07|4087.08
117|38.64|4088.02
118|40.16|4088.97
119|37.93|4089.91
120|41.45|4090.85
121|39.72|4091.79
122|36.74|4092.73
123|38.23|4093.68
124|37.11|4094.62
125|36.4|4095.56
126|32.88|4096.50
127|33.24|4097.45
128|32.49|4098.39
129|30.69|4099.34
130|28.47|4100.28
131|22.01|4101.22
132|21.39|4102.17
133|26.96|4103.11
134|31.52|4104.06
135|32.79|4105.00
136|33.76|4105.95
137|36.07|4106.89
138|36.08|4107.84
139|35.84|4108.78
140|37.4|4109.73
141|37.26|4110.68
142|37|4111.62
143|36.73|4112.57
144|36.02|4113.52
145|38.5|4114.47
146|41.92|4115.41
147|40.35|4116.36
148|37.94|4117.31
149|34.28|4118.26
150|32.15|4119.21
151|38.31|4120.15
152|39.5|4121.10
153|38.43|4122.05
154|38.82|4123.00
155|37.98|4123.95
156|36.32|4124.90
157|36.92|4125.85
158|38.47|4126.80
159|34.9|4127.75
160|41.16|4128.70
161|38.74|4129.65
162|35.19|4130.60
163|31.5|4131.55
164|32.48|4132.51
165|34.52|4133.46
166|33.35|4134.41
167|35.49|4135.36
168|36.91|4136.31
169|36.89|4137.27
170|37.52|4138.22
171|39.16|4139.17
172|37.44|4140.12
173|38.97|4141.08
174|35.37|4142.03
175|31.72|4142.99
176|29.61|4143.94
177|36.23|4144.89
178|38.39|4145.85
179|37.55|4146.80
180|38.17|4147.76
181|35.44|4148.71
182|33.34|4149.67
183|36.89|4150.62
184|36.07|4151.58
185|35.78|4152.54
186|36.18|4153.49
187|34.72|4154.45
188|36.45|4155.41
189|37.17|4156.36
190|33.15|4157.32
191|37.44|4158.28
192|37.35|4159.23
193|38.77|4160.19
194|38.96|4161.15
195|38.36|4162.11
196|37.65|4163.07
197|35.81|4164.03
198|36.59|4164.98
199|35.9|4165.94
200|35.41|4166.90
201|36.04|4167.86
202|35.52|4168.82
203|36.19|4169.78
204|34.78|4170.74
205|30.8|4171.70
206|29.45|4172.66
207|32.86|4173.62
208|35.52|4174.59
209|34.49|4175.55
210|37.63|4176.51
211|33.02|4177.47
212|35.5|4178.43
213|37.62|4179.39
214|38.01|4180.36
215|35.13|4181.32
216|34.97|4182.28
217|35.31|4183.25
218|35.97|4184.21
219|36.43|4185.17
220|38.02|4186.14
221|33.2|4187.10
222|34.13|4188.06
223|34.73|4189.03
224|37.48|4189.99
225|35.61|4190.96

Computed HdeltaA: 0.02 angstrom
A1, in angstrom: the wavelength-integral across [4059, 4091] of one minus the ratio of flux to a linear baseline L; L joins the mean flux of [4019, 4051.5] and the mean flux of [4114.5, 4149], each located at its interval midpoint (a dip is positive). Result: 1.3 angstrom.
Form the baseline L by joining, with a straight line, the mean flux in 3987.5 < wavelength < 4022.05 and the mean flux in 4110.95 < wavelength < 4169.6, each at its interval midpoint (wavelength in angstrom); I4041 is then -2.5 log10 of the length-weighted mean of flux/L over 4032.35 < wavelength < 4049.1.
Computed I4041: 0.03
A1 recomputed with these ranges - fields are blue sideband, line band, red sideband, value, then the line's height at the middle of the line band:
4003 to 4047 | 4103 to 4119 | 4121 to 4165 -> 0.1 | 36.2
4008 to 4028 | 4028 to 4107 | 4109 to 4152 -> 5.0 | 36.9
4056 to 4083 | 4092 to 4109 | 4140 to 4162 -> 1.2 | 34.9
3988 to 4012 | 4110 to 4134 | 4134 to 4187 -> -1.0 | 35.6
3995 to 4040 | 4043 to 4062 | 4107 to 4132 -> 0.5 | 36.1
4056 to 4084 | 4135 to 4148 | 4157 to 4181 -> -0.4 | 35.3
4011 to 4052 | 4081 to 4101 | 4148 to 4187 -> 0.2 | 35.9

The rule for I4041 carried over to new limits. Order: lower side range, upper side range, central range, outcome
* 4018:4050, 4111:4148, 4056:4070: 0.05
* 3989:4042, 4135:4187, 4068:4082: 0.04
